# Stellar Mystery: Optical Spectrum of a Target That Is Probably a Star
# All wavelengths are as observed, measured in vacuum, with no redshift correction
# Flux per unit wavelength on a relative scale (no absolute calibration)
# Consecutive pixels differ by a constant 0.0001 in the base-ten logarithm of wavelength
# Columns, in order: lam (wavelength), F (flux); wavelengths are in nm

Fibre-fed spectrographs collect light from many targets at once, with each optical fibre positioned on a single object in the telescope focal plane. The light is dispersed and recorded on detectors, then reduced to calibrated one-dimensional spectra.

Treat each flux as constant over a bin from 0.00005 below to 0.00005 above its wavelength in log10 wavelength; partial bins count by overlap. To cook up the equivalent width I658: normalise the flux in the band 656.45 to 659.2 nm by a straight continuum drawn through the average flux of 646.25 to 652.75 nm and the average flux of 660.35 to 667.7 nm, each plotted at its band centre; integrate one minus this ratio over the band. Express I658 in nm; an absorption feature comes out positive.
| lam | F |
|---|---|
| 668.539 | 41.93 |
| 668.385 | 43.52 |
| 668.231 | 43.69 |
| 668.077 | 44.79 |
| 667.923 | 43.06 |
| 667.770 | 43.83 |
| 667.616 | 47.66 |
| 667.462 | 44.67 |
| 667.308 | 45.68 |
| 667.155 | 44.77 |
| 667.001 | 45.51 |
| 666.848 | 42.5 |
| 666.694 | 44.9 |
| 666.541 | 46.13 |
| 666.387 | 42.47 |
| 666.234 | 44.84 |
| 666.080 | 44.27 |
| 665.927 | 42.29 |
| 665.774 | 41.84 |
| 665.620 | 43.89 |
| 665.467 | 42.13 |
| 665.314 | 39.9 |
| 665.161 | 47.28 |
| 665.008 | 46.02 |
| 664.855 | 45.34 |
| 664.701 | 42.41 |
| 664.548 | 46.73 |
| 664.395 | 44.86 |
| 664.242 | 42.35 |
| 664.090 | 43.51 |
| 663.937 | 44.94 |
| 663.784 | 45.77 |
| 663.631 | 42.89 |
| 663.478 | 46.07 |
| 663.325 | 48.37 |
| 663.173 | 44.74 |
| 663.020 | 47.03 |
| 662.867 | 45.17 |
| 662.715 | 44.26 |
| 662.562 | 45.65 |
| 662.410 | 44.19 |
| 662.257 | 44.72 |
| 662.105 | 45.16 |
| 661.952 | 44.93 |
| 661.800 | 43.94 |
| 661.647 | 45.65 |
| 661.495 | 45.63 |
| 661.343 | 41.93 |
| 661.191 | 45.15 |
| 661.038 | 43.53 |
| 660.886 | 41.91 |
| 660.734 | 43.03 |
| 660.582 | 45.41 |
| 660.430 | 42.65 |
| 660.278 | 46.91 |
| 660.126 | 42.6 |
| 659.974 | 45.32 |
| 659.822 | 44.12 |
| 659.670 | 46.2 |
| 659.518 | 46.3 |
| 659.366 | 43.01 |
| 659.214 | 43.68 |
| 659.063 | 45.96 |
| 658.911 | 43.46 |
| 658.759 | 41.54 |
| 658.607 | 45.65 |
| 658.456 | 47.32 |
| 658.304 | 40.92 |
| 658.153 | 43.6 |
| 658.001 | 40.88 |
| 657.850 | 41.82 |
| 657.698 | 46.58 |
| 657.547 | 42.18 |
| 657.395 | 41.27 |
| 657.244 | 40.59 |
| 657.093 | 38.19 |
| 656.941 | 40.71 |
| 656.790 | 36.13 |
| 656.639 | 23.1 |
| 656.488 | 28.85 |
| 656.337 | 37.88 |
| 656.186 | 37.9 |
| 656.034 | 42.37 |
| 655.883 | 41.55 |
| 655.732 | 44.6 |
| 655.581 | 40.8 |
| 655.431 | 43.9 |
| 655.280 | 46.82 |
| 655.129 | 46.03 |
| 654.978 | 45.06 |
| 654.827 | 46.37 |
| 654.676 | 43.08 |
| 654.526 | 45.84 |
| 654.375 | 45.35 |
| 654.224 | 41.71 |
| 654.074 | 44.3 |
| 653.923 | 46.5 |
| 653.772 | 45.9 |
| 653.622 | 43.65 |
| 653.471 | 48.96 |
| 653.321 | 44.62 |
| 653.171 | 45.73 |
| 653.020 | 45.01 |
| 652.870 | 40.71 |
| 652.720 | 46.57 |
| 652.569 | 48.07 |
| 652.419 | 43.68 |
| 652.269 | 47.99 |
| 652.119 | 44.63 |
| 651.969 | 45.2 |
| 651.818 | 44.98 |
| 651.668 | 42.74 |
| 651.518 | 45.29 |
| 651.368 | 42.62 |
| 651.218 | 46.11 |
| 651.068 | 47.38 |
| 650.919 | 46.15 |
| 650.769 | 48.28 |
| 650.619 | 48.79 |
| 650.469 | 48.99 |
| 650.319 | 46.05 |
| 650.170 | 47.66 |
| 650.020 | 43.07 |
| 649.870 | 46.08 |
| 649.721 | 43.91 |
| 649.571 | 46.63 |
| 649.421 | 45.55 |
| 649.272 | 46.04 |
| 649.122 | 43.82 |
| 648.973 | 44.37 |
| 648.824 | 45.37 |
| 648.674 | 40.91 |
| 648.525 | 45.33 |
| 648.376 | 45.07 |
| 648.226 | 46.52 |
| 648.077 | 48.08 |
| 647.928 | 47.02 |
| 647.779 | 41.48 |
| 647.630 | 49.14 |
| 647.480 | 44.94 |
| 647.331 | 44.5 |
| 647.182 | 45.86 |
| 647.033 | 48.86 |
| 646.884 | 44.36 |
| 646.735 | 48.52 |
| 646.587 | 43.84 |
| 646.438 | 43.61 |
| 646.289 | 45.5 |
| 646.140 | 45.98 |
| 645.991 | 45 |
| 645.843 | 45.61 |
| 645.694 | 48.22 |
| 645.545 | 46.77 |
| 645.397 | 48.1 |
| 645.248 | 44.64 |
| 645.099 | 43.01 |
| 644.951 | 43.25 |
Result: 0.26 nm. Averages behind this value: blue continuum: 45.7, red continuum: 44.5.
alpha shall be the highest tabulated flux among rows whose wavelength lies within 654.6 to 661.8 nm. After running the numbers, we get 47.32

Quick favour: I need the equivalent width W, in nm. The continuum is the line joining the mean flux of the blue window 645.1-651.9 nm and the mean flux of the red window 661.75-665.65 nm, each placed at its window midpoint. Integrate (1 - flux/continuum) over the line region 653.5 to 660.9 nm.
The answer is 0.40 nm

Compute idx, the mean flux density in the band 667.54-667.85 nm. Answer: 45.8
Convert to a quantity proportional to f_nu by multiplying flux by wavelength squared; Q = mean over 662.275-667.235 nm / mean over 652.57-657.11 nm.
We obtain 1.1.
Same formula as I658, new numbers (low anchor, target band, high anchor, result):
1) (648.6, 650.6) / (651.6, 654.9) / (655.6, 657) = -0.343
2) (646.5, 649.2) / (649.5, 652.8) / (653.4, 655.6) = -0.051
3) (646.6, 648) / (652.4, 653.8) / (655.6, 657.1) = -0.173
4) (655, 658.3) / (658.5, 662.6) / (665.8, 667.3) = -0.246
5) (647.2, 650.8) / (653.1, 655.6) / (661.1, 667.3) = 0.012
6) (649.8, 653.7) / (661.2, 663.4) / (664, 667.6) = -0.027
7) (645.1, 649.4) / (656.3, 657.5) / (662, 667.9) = 0.243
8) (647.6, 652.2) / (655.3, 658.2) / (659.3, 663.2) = 0.338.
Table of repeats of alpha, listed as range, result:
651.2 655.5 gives 48.96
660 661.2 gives 46.91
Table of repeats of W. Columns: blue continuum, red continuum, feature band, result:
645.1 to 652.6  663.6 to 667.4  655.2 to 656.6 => 0.15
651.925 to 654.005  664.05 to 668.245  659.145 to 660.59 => 0.01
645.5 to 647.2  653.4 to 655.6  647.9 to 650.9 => -0.01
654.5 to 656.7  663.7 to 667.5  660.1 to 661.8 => -0.06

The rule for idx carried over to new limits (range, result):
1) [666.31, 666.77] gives 44.5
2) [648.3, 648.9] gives 44.2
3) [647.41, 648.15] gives 46.1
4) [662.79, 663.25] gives 45.7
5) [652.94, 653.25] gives 45.3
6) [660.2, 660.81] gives 44.5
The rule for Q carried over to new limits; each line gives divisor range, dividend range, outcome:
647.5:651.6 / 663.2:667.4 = 1.02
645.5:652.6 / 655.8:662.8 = 0.96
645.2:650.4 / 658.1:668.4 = 1.02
